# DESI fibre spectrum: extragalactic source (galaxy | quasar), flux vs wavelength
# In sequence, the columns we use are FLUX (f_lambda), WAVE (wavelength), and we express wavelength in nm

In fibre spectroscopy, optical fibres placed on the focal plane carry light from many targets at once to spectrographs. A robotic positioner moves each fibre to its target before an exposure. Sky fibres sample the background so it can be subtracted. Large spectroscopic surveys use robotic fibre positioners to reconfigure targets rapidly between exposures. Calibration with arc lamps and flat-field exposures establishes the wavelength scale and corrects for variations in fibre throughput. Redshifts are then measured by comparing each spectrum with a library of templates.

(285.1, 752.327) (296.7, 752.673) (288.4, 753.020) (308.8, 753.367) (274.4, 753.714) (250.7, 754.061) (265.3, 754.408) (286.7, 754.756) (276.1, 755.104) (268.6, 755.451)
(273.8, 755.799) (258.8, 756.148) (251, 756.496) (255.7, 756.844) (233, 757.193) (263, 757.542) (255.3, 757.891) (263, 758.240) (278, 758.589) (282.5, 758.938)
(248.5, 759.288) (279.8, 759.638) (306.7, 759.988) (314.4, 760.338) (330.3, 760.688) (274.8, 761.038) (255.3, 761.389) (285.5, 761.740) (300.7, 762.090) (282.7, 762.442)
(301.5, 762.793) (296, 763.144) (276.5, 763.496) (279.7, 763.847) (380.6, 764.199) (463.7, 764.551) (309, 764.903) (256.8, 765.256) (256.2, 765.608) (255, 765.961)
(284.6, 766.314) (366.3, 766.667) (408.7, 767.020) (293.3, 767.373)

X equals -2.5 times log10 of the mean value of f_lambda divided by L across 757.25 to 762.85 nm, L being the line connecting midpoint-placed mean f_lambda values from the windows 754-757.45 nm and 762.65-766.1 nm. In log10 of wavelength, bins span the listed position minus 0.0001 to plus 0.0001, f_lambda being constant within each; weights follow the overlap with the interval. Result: 0.02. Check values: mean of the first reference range 262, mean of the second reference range 308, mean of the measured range 281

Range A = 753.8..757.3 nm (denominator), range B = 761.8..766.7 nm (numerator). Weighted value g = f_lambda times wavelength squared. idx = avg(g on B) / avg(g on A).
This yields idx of 1.19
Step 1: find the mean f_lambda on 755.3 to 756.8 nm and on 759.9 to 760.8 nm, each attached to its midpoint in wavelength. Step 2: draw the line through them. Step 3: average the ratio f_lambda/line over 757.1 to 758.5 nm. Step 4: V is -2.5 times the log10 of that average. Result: 0.115 mag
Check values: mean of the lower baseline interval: 262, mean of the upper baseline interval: 317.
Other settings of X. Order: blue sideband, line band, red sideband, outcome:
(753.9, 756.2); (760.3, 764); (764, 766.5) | 0.04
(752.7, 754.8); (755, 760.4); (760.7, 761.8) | 0.04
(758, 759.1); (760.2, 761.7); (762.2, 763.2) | -0.03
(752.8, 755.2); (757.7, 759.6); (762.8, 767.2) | 0.11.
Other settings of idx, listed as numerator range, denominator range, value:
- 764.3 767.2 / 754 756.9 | 1.26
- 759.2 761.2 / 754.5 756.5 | 1.10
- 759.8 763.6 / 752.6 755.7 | 1.07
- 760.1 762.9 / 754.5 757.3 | 1.13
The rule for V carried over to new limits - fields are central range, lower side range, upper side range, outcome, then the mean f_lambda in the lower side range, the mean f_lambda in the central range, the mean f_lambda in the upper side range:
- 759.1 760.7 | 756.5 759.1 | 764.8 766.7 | -0.10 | 261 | 292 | 281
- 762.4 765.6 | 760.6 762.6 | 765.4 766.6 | -0.13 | 286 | 315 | 274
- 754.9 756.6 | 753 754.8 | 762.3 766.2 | 0.06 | 278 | 267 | 305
